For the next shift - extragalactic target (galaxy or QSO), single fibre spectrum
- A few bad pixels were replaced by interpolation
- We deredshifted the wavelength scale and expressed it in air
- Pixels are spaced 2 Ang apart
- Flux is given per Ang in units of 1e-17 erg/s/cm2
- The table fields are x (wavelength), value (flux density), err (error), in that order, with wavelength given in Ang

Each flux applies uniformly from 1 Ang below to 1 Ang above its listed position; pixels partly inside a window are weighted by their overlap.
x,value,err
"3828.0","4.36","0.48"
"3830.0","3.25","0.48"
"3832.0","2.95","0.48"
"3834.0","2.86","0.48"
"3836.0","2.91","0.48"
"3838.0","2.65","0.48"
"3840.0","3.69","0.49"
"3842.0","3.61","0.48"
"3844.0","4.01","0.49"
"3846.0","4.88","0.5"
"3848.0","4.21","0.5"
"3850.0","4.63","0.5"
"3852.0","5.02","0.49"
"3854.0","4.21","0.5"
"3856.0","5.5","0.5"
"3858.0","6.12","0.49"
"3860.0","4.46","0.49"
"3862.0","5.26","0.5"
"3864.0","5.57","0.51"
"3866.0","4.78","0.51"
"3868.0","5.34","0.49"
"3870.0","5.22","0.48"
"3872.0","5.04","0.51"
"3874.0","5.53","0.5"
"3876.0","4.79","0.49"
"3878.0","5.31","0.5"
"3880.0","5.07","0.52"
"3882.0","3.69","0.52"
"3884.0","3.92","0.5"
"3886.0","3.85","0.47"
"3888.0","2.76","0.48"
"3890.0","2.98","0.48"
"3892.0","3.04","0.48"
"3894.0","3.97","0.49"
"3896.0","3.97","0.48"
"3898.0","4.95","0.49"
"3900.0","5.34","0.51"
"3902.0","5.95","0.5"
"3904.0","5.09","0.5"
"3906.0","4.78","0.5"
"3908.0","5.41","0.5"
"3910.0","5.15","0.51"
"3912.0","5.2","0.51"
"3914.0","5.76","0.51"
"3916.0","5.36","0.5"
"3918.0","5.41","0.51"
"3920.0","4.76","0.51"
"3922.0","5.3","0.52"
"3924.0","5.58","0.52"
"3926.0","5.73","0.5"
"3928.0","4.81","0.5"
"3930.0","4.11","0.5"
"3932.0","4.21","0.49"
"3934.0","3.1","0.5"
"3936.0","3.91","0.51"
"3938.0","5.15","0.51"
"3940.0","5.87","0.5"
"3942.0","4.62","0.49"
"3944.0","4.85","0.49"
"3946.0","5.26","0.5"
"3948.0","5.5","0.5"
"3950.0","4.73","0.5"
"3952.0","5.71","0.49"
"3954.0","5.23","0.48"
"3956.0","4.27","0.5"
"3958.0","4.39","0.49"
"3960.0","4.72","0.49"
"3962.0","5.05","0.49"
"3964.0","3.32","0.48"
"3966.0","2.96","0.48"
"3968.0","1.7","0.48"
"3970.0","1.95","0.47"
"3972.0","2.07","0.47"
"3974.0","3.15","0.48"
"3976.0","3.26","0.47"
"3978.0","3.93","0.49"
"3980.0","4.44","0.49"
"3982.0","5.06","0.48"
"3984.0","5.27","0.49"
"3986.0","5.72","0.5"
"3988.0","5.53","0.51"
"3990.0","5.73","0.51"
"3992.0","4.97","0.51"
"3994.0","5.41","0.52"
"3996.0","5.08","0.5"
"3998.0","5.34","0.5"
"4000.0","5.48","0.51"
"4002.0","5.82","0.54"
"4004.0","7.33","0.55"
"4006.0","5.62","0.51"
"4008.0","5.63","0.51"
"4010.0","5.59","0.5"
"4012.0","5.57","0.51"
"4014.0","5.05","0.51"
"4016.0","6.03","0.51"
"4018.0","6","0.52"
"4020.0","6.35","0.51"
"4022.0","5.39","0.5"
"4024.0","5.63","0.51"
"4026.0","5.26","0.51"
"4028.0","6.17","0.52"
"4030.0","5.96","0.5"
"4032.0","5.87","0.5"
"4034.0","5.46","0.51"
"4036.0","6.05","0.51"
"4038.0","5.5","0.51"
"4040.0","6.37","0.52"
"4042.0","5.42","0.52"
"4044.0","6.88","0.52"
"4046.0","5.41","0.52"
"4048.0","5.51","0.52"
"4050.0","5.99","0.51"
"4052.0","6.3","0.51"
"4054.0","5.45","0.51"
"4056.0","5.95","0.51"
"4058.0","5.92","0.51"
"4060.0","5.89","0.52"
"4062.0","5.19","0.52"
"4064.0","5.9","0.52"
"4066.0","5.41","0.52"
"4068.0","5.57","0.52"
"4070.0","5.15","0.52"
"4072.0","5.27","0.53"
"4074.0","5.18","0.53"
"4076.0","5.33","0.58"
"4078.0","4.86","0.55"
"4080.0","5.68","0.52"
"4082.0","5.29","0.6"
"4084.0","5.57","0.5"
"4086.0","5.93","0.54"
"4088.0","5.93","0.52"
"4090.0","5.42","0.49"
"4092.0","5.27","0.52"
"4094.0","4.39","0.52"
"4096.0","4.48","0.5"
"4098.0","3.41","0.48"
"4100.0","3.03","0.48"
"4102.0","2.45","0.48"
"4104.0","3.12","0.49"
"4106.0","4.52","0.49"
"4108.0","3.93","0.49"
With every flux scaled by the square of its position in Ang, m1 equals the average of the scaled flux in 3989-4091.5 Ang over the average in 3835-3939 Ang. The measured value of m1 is 1.32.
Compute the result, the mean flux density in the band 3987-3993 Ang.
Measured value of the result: 5.41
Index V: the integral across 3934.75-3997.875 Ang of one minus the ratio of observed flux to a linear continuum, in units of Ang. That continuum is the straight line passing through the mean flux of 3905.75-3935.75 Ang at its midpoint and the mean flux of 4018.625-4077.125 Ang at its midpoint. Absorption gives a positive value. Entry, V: 8.96 Ang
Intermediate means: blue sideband 4.96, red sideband 5.71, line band 4.48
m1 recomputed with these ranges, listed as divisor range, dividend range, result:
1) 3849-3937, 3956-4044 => 1.12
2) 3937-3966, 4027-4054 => 1.28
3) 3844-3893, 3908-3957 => 1.12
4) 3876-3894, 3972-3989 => 1.19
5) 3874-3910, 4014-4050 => 1.40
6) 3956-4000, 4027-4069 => 1.41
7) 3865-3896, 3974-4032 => 1.33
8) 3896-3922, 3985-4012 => 1.13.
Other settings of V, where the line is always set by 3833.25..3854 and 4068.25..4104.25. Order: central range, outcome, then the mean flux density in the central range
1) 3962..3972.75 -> 4.19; 2.65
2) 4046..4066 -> -4.48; 5.75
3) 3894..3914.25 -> -4.76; 5.08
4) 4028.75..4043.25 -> -3.79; 5.83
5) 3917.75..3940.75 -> -3.24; 4.8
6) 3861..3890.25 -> -4.79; 4.65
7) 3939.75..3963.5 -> -3.66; 4.95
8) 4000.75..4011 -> -3.37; 5.99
